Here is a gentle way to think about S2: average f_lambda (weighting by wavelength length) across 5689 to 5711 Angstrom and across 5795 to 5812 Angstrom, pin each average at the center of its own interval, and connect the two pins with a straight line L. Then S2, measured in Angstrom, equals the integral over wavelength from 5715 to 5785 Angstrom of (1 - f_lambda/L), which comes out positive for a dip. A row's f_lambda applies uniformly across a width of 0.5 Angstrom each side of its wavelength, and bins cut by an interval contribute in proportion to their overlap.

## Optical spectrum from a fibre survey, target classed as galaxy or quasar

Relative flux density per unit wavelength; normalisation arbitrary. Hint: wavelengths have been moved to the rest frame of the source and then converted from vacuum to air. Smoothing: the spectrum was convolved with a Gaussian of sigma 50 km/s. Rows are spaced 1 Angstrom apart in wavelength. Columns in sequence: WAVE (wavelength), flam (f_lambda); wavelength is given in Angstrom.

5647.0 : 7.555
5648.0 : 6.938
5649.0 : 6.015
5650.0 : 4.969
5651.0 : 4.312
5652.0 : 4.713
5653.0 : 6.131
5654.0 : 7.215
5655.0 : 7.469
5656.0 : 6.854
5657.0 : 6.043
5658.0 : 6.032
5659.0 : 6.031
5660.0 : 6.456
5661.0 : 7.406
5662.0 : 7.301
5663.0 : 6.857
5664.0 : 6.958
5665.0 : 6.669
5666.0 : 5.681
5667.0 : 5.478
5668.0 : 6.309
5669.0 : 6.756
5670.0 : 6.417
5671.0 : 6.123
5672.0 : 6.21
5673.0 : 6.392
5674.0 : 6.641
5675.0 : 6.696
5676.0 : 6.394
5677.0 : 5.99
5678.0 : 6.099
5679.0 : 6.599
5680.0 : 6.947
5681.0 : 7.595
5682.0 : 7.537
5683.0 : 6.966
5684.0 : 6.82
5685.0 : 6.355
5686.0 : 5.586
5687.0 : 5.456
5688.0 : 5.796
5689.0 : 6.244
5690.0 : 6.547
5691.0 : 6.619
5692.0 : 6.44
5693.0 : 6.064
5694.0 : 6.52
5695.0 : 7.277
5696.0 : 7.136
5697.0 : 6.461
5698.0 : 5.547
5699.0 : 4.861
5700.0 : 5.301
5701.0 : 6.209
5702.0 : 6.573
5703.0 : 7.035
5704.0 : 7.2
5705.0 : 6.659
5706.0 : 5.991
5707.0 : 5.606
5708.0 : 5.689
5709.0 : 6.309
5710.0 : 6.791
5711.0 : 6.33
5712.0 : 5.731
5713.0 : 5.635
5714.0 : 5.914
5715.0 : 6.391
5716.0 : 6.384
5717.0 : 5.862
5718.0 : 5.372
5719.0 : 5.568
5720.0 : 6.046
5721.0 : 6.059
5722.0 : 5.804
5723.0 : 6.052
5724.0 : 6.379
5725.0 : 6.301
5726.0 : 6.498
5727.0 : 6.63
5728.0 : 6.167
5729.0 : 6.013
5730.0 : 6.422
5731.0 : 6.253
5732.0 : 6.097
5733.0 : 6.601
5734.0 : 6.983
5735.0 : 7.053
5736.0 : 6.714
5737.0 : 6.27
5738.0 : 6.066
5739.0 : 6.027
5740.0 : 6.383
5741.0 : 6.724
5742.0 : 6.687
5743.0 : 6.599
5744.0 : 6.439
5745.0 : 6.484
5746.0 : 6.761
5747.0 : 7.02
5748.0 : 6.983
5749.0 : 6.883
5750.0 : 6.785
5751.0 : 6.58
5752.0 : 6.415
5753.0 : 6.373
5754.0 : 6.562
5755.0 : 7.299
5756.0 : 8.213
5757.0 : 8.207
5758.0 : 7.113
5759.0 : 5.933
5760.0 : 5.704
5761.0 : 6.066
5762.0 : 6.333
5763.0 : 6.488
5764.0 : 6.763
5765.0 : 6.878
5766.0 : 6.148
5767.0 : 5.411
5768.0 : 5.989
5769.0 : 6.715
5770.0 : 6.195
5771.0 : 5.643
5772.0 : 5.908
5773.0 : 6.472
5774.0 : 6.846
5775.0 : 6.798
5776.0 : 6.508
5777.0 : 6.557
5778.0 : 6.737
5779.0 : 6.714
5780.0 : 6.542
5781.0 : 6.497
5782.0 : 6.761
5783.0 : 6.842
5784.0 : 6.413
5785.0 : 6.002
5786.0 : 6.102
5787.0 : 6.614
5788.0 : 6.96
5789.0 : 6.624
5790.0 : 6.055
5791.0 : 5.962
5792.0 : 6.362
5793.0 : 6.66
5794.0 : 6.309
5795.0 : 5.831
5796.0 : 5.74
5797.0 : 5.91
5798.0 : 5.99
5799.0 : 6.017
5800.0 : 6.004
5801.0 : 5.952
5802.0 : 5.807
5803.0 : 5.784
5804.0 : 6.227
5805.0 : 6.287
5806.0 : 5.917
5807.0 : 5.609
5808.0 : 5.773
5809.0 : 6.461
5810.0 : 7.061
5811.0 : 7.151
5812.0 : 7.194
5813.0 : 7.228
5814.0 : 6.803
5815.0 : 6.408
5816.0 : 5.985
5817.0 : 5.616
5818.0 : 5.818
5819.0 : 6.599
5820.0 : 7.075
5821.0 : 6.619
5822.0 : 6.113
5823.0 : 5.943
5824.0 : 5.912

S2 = -2.6 Angstrom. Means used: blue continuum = 6.32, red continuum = 6.13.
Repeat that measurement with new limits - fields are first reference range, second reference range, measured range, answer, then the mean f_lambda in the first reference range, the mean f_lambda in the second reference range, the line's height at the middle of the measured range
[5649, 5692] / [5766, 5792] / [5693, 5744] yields 0.9 Angstrom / 6.37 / 6.39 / 6.38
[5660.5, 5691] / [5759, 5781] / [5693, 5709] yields 0.5 Angstrom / 6.5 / 6.35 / 6.46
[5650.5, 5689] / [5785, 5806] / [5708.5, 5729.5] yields 0.7 Angstrom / 6.4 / 6.15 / 6.3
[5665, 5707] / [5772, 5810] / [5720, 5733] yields 0.2 Angstrom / 6.37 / 6.29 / 6.34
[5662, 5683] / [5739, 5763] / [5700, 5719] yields 1.3 Angstrom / 6.55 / 6.7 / 6.62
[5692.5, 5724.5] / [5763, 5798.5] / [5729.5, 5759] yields -2.2 Angstrom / 6.15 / 6.36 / 6.25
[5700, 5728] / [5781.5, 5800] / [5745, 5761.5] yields -1.5 Angstrom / 6.17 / 6.28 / 6.23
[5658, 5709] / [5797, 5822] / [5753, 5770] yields -0.7 Angstrom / 6.41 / 6.3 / 6.34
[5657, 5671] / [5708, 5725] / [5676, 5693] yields -0.4 Angstrom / 6.46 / 6.04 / 6.29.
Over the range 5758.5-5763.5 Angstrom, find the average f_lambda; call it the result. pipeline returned 6.1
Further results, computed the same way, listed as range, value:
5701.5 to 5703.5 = 6.8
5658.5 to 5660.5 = 6.24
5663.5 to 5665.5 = 6.81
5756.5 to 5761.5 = 6.6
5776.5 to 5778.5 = 6.65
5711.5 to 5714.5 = 5.76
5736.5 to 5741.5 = 6.29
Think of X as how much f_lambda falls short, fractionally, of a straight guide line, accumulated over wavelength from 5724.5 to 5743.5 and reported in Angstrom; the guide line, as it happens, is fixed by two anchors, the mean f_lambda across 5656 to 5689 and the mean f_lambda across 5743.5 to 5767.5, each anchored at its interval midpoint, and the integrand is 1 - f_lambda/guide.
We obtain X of 0.5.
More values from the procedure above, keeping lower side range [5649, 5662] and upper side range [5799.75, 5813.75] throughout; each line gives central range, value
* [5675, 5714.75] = -0.8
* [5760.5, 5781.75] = -0.3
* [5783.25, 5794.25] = -0.1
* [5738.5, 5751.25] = -0.8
